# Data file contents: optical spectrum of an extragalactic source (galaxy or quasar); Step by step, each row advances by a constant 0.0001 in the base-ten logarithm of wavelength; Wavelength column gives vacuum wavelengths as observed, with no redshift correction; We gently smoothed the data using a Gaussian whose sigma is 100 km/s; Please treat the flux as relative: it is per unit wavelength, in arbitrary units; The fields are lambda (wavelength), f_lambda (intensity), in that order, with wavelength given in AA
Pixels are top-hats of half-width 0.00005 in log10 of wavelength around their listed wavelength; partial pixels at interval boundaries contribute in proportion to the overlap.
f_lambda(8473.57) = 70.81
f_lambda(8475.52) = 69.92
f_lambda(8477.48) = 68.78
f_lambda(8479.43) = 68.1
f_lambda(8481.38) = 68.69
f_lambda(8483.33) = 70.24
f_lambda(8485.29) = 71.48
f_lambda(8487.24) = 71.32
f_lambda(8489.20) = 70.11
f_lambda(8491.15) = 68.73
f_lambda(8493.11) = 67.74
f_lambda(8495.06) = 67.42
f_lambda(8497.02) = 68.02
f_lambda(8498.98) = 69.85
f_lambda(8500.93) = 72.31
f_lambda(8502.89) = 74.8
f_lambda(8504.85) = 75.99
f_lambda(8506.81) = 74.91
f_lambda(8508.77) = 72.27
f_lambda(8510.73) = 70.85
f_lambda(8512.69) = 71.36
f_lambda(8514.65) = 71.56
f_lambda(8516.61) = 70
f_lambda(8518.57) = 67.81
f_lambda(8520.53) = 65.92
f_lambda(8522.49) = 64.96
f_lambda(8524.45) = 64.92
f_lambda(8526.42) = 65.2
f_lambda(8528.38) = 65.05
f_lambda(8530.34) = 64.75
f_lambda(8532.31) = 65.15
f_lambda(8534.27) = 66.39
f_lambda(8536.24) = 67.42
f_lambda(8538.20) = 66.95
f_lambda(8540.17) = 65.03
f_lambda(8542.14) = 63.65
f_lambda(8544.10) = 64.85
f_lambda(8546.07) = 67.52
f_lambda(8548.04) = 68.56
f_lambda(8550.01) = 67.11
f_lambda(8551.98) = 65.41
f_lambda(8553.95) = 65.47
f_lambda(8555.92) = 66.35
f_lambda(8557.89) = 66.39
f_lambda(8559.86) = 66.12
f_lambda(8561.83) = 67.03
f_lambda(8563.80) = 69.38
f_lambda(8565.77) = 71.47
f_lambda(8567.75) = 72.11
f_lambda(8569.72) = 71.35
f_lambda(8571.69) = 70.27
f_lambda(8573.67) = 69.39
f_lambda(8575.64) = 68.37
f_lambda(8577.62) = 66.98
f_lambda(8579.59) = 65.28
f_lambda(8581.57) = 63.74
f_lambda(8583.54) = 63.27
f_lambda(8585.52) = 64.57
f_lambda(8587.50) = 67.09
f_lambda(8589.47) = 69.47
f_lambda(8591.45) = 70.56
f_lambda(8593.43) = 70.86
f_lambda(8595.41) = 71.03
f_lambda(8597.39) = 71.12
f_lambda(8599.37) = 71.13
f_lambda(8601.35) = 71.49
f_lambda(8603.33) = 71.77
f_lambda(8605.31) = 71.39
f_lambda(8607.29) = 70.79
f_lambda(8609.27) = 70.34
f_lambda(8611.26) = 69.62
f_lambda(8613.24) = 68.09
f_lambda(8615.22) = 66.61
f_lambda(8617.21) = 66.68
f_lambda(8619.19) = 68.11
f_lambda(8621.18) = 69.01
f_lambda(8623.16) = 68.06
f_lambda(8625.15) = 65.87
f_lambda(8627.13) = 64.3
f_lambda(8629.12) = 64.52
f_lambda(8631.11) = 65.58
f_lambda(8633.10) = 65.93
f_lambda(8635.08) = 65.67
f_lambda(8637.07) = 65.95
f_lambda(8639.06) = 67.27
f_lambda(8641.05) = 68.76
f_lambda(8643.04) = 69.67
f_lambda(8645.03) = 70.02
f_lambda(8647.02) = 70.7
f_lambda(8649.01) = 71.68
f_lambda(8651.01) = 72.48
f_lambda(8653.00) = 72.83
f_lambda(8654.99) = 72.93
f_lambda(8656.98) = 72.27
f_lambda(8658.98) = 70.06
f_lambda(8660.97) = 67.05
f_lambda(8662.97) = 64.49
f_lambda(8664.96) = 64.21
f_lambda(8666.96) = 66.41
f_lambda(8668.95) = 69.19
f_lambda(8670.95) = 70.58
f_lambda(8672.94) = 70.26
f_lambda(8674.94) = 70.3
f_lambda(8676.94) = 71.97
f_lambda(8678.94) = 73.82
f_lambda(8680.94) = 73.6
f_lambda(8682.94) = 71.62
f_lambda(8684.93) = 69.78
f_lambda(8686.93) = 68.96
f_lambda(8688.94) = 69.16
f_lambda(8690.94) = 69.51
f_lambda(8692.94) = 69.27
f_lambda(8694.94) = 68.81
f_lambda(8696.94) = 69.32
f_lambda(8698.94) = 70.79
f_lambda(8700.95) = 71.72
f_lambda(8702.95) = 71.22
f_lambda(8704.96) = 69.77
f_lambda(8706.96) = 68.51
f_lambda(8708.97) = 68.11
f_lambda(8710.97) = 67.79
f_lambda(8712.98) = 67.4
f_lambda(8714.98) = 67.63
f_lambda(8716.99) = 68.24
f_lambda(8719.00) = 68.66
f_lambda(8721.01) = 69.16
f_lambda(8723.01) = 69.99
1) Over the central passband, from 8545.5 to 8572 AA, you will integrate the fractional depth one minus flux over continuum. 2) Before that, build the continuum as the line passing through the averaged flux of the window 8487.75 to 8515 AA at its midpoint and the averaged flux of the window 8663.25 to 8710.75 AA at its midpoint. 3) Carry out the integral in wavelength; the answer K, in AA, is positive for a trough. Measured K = 1.0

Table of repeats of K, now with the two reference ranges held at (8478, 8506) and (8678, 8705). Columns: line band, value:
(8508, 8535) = 1.08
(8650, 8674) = 0.38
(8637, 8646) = 0.24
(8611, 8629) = 0.85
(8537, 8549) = 0.73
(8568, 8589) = 0.94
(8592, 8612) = -0.14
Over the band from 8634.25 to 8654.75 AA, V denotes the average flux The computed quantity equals 69.6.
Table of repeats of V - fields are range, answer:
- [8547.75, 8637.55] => 68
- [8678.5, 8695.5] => 70.4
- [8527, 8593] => 67.1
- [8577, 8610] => 68.9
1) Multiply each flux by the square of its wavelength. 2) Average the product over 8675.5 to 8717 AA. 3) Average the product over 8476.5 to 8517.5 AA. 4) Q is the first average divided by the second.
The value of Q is 1.0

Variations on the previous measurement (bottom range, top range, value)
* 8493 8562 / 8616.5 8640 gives 1.00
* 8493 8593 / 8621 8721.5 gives 1.05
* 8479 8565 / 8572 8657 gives 1.03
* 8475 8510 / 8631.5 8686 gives 1.02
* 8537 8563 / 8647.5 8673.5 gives 1.08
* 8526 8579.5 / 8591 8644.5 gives 1.04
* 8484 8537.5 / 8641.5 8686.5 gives 1.05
